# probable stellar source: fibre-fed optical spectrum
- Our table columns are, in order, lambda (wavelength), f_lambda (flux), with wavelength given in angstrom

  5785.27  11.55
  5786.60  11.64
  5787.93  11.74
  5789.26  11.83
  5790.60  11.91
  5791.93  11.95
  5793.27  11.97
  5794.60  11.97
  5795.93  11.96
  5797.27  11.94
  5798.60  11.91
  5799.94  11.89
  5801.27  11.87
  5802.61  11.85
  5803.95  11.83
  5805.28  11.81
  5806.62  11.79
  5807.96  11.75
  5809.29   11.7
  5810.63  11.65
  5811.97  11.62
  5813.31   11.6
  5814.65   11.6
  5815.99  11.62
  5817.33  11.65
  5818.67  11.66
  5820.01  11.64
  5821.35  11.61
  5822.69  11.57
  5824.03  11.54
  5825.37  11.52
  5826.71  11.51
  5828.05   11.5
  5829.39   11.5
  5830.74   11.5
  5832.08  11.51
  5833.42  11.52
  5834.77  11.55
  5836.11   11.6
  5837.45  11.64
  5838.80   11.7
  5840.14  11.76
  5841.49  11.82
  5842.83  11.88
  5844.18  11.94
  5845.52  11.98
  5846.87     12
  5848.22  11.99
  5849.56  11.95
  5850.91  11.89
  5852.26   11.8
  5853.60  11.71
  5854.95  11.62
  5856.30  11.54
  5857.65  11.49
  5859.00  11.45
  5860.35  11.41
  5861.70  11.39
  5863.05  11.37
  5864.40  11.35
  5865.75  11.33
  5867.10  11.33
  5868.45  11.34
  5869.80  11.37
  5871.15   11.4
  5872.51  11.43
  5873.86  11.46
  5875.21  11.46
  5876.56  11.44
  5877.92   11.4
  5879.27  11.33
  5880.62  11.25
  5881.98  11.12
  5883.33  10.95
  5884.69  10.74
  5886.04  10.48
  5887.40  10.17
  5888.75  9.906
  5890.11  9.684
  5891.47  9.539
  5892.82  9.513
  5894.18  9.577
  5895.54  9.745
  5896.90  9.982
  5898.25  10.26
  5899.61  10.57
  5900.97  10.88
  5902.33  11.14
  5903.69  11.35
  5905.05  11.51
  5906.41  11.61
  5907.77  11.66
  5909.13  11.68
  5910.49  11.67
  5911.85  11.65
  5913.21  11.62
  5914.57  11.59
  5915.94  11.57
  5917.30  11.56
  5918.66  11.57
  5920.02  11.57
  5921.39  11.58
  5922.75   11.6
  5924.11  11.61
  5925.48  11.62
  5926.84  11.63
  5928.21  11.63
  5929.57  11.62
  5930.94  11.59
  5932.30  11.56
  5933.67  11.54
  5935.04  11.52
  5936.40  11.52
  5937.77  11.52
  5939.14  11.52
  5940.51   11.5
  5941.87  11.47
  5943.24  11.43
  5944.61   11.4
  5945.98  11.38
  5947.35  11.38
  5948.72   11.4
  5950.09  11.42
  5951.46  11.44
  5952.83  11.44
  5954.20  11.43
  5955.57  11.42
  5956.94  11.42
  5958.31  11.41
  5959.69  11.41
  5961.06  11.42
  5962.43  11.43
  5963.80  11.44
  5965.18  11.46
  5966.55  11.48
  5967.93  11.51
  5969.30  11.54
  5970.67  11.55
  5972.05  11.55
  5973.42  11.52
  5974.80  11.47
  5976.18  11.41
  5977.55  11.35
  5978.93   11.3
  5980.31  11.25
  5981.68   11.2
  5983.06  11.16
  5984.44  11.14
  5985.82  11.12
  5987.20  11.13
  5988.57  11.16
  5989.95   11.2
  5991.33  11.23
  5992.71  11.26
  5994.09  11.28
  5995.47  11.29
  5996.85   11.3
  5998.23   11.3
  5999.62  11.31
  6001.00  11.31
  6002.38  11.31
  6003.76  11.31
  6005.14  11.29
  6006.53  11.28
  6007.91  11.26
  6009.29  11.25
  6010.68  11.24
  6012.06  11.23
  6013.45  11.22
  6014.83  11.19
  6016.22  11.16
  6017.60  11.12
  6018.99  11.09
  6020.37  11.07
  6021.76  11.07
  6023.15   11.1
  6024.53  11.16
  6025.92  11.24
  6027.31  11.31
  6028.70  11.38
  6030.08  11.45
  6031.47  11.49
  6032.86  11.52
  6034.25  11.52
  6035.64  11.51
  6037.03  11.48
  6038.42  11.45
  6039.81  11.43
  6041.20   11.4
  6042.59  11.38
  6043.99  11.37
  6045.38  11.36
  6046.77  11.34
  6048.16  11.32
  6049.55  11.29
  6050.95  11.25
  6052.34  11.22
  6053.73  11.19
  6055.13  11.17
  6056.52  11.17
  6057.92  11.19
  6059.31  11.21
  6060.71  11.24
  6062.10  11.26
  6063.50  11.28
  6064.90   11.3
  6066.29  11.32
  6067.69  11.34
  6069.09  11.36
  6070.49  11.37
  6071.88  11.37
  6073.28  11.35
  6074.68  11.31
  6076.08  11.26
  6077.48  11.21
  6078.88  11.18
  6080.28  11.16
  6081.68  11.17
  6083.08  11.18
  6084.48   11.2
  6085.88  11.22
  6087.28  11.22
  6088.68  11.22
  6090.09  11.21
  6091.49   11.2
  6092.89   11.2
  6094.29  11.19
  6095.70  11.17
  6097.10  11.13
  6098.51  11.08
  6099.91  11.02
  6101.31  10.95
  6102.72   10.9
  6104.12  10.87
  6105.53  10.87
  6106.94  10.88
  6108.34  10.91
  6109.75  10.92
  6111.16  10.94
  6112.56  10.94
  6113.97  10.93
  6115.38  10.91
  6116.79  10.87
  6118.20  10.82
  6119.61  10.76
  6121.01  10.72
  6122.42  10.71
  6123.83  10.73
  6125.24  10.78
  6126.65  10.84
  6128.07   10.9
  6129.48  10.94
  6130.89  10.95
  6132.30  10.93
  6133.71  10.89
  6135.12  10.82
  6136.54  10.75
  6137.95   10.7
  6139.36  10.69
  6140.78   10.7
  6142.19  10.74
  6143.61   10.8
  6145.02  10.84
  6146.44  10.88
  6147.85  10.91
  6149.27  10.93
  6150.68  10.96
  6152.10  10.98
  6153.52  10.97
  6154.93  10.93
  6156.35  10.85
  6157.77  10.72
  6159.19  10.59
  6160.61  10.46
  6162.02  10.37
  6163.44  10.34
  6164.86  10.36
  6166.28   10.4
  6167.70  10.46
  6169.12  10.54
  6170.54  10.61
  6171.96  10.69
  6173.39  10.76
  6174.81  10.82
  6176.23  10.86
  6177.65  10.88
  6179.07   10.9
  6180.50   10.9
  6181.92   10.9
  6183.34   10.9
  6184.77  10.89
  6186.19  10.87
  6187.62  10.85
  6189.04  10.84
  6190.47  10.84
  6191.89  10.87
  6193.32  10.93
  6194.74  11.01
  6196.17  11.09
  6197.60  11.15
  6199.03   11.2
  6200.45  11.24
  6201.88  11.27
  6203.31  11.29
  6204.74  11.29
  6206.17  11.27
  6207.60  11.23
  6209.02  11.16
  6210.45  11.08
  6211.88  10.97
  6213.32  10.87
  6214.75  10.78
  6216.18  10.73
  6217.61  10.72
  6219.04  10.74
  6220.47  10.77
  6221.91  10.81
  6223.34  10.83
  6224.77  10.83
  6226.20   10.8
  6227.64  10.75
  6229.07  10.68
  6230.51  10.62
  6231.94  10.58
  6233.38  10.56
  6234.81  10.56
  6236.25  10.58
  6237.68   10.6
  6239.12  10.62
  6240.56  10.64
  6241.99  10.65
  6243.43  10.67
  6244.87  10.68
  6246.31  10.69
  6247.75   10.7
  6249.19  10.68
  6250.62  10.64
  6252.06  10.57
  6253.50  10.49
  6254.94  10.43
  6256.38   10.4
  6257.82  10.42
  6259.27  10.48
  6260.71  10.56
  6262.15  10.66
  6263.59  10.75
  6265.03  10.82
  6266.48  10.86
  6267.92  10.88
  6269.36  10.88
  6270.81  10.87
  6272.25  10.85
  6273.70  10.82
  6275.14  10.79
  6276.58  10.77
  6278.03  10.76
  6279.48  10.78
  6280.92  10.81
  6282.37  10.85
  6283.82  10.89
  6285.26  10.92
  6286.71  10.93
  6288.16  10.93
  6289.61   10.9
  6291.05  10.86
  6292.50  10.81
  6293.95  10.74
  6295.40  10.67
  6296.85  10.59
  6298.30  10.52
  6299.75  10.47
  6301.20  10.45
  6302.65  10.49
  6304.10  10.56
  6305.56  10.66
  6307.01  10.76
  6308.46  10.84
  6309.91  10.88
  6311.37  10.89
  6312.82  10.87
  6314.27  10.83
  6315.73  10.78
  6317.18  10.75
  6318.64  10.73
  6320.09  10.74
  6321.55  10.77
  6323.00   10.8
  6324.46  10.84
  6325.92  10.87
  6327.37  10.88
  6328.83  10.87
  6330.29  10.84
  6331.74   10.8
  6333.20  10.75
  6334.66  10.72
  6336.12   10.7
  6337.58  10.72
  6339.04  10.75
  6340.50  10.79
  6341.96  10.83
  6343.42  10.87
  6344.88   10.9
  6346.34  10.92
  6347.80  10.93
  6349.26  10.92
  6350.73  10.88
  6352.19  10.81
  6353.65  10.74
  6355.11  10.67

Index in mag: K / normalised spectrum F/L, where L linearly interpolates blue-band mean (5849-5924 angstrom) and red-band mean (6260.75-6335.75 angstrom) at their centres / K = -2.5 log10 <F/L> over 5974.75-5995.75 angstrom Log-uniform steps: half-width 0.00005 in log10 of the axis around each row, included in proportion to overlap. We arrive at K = -0.02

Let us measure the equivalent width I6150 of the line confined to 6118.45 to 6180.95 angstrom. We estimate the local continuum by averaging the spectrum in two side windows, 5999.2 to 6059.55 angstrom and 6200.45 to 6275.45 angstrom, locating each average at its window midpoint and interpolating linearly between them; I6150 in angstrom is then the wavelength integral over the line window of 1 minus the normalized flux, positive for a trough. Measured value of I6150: 1.3 angstrom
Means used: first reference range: 11.3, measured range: 10.8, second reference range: 10.8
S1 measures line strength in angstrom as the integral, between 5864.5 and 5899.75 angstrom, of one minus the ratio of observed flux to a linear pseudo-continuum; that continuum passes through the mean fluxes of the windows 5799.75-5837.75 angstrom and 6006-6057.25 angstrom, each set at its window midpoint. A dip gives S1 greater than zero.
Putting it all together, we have 2.5 angstrom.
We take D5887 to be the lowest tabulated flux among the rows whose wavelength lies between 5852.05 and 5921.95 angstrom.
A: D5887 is 9.513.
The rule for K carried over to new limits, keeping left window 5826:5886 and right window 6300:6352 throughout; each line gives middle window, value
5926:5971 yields -0.01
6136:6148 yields 0.03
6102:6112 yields 0.02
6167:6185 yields 0.02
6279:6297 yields 0.00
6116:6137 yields 0.03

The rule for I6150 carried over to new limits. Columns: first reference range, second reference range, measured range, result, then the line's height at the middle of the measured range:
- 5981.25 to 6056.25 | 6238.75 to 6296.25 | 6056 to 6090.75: -0.3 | 11.2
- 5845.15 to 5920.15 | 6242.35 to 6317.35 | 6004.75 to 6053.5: -1.3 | 11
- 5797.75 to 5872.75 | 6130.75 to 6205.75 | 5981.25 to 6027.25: 0.1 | 11.2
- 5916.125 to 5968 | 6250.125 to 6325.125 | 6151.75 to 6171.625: 0.7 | 11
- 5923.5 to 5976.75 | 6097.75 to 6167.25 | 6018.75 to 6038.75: -0.2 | 11.2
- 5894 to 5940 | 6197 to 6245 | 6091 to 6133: 0.4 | 11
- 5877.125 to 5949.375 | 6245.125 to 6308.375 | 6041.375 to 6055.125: -0.4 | 11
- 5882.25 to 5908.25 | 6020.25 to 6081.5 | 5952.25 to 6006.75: -2.1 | 10.9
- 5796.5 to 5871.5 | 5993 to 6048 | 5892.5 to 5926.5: 1.0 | 11.5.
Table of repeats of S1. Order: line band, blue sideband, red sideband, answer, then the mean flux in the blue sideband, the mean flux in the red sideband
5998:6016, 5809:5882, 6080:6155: -0.10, 11.6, 10.9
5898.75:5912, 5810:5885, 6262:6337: 0.12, 11.5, 10.8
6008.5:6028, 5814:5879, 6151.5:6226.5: 0.08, 11.6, 10.9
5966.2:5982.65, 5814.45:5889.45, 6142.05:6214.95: -0.26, 11.5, 10.9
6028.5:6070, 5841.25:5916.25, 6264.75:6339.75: -1.17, 11.2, 10.8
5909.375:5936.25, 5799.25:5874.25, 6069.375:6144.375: -0.39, 11.6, 11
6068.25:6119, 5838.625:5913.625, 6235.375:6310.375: -0.81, 11.2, 10.7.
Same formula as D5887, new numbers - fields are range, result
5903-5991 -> 11.12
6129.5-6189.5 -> 10.34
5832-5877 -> 11.33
